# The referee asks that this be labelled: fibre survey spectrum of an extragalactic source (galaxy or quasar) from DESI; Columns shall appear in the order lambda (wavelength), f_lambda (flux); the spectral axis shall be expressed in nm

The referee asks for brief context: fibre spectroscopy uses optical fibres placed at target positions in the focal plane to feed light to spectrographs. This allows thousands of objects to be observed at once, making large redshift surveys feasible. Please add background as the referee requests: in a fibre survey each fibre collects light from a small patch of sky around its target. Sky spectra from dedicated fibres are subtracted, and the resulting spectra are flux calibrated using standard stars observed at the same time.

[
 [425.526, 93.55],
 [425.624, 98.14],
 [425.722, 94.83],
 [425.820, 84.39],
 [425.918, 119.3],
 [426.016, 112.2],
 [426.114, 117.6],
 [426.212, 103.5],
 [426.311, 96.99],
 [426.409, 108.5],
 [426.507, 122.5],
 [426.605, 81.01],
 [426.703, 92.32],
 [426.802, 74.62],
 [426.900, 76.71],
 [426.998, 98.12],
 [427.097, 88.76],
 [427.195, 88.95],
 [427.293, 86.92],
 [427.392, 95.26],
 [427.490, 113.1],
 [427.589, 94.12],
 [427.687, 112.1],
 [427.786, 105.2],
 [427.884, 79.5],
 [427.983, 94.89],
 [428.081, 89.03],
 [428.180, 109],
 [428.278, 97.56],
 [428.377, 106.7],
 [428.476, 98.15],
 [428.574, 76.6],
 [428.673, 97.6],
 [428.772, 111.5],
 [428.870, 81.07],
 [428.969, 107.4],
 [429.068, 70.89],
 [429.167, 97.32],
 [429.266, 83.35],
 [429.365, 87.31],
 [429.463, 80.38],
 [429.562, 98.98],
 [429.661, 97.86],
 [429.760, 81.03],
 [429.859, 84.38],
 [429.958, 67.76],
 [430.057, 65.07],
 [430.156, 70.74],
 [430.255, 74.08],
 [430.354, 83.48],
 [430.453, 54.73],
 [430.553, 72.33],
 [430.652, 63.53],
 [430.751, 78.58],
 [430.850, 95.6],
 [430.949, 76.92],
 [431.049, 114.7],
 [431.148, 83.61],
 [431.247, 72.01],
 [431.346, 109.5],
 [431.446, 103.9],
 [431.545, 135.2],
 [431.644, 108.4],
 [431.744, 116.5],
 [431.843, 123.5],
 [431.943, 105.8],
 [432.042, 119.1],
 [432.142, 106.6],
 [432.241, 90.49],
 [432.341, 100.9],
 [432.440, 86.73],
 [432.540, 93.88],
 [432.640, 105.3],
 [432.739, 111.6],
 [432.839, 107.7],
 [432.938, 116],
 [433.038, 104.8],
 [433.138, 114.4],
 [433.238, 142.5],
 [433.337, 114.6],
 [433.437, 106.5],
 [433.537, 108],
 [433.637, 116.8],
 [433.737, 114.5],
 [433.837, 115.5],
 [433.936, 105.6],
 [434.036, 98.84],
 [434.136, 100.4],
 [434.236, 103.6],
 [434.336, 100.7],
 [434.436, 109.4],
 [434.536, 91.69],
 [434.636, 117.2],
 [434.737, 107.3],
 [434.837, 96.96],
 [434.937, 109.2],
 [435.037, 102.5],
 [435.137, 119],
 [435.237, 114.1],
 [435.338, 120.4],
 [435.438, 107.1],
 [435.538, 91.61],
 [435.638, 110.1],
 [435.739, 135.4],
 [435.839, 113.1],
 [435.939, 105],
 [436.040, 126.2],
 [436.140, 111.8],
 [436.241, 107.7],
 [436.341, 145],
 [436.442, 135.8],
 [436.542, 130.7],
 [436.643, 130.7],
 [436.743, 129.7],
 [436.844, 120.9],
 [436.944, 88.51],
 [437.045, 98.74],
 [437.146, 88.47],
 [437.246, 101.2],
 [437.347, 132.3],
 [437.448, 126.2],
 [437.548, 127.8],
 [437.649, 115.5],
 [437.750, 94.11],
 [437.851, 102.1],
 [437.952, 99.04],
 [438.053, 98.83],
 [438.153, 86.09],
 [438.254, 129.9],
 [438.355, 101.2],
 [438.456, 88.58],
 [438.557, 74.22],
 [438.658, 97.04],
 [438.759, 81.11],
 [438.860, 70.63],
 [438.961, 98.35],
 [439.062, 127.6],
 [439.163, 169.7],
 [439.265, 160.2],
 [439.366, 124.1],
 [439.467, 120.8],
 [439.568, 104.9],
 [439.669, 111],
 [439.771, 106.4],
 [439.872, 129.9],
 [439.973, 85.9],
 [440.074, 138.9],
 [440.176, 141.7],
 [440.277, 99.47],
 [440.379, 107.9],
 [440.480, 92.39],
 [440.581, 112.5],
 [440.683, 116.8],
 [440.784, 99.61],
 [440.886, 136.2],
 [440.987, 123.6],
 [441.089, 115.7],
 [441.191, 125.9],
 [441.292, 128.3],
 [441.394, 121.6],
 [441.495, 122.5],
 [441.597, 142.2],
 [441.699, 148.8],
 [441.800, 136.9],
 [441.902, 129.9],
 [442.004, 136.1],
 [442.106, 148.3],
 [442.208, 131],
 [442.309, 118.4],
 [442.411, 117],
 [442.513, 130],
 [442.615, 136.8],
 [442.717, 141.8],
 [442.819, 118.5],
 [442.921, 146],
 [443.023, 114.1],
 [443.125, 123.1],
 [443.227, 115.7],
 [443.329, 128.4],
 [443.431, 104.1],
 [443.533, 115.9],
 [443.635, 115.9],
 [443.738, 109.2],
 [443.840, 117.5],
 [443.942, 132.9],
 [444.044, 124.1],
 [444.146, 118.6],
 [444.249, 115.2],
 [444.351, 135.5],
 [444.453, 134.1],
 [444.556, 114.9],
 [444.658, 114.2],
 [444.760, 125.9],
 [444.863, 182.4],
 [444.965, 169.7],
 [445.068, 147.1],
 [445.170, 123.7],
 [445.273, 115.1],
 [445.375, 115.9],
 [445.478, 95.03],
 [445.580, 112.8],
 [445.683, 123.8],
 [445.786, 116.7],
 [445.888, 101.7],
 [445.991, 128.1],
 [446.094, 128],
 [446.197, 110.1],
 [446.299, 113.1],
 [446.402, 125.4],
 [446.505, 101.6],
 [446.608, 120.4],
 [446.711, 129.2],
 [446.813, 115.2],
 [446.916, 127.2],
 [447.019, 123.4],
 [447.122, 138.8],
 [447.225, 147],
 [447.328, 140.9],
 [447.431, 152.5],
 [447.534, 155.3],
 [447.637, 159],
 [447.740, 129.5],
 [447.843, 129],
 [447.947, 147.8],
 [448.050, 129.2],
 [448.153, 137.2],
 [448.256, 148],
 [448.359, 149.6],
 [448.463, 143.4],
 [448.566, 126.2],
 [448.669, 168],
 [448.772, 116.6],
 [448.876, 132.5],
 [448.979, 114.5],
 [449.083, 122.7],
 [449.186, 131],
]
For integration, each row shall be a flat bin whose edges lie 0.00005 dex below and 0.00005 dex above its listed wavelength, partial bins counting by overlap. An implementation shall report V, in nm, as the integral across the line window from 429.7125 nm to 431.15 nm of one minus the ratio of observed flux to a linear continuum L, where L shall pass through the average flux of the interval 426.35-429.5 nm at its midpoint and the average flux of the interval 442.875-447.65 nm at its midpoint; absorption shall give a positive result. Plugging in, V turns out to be 0.31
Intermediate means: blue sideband 94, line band 77.6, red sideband 126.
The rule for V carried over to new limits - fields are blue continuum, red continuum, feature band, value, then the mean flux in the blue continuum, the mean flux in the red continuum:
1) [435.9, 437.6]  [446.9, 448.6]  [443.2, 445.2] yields 0.090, 118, 141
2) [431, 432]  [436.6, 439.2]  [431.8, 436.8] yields -0.216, 107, 106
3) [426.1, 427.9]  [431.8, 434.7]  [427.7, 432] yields 0.445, 96.5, 108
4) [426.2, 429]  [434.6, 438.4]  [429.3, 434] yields 0.280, 95.9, 113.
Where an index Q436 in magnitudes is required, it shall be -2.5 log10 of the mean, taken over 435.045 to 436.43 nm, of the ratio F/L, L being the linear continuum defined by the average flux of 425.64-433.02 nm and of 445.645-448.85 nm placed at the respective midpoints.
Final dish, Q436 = -0.08 mag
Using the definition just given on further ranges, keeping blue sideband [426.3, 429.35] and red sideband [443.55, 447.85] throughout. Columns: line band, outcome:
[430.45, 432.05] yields 0.05 mag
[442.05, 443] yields -0.09 mag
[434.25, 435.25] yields 0.01 mag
